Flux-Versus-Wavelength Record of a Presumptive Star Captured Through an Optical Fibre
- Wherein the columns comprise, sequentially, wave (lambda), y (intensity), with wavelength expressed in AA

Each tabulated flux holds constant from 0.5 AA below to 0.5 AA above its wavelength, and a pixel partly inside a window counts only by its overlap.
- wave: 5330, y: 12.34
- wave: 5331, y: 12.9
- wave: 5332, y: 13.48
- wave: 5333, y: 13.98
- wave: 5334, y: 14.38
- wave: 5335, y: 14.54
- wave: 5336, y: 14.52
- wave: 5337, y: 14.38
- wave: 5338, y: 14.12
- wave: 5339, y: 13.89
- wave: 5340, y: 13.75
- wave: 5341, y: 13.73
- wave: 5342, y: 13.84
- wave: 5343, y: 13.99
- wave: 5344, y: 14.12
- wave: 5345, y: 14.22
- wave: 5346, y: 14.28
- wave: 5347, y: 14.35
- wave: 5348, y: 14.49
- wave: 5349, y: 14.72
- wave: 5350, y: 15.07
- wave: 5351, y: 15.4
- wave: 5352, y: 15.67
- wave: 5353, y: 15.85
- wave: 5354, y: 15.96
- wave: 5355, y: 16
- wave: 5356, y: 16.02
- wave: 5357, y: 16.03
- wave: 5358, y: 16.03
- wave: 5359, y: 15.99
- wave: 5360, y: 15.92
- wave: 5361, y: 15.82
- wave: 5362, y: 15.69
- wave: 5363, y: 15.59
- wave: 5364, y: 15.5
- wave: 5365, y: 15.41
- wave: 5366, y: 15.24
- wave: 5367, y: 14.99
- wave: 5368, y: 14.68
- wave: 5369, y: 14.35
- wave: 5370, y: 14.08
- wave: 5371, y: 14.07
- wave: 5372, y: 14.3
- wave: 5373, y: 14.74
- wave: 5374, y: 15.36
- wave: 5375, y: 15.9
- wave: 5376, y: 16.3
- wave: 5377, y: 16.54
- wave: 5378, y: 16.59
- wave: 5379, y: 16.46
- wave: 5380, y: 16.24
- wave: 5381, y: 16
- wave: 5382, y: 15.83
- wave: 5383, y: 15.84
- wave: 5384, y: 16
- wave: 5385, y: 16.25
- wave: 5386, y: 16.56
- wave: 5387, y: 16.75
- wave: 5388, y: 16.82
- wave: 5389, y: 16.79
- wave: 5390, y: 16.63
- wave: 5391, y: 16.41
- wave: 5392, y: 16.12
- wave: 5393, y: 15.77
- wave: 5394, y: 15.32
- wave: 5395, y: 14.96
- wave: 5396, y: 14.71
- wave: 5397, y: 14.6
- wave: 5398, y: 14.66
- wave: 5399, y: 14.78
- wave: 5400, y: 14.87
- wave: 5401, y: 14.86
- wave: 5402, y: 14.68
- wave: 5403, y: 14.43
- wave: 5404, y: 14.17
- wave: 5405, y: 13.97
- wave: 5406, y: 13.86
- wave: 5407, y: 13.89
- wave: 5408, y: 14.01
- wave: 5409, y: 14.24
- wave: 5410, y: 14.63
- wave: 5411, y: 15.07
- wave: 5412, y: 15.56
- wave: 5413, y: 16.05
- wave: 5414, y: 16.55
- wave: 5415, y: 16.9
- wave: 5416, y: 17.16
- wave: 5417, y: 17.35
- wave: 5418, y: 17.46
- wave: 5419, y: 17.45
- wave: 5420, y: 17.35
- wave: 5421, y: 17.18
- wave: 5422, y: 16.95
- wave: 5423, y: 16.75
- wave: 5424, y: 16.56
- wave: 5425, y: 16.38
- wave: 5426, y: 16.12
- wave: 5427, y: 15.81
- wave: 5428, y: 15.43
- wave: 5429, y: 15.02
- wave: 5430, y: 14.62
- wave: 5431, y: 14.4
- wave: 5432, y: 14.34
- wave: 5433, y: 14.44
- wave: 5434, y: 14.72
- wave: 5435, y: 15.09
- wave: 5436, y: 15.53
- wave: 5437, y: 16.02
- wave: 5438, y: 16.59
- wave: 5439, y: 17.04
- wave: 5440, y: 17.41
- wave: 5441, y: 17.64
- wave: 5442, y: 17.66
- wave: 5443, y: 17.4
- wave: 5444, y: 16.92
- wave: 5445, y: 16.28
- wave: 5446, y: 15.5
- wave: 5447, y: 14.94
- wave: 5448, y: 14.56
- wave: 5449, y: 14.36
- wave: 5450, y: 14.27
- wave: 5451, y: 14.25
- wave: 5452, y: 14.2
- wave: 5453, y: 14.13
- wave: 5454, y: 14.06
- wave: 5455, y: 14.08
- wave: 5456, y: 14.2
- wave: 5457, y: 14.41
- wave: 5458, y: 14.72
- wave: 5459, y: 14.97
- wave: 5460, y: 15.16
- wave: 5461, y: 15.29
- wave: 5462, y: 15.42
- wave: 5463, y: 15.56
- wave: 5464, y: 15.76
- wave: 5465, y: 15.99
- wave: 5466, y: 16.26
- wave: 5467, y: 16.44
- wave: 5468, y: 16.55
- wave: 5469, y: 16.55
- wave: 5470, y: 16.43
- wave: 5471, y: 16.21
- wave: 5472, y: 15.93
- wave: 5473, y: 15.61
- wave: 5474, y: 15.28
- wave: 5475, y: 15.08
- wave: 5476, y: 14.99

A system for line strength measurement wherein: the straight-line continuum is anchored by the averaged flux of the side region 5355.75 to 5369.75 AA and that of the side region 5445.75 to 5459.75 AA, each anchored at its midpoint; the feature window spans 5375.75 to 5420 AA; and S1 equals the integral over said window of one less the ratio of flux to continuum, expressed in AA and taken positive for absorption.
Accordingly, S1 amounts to -1.8 AA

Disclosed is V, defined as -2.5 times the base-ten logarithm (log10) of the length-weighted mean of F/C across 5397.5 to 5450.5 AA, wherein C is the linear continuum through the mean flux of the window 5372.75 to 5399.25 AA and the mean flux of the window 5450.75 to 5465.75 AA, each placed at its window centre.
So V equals -0.02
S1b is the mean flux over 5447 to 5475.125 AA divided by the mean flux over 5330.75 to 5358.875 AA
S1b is 1.0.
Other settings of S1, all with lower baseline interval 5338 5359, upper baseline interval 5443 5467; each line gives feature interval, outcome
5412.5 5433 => -1.7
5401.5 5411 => 0.5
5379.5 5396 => -1.3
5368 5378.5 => -0.2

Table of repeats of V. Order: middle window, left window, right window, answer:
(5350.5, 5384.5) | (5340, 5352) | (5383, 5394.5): -0.02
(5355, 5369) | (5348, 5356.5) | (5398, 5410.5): -0.02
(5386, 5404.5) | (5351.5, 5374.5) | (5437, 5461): 0.00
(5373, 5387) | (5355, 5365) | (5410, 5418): -0.01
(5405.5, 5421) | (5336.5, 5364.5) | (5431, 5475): -0.04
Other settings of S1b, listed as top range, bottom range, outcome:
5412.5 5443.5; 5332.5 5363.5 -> 1.09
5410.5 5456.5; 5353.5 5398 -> 1.01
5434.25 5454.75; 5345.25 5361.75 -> 1.01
